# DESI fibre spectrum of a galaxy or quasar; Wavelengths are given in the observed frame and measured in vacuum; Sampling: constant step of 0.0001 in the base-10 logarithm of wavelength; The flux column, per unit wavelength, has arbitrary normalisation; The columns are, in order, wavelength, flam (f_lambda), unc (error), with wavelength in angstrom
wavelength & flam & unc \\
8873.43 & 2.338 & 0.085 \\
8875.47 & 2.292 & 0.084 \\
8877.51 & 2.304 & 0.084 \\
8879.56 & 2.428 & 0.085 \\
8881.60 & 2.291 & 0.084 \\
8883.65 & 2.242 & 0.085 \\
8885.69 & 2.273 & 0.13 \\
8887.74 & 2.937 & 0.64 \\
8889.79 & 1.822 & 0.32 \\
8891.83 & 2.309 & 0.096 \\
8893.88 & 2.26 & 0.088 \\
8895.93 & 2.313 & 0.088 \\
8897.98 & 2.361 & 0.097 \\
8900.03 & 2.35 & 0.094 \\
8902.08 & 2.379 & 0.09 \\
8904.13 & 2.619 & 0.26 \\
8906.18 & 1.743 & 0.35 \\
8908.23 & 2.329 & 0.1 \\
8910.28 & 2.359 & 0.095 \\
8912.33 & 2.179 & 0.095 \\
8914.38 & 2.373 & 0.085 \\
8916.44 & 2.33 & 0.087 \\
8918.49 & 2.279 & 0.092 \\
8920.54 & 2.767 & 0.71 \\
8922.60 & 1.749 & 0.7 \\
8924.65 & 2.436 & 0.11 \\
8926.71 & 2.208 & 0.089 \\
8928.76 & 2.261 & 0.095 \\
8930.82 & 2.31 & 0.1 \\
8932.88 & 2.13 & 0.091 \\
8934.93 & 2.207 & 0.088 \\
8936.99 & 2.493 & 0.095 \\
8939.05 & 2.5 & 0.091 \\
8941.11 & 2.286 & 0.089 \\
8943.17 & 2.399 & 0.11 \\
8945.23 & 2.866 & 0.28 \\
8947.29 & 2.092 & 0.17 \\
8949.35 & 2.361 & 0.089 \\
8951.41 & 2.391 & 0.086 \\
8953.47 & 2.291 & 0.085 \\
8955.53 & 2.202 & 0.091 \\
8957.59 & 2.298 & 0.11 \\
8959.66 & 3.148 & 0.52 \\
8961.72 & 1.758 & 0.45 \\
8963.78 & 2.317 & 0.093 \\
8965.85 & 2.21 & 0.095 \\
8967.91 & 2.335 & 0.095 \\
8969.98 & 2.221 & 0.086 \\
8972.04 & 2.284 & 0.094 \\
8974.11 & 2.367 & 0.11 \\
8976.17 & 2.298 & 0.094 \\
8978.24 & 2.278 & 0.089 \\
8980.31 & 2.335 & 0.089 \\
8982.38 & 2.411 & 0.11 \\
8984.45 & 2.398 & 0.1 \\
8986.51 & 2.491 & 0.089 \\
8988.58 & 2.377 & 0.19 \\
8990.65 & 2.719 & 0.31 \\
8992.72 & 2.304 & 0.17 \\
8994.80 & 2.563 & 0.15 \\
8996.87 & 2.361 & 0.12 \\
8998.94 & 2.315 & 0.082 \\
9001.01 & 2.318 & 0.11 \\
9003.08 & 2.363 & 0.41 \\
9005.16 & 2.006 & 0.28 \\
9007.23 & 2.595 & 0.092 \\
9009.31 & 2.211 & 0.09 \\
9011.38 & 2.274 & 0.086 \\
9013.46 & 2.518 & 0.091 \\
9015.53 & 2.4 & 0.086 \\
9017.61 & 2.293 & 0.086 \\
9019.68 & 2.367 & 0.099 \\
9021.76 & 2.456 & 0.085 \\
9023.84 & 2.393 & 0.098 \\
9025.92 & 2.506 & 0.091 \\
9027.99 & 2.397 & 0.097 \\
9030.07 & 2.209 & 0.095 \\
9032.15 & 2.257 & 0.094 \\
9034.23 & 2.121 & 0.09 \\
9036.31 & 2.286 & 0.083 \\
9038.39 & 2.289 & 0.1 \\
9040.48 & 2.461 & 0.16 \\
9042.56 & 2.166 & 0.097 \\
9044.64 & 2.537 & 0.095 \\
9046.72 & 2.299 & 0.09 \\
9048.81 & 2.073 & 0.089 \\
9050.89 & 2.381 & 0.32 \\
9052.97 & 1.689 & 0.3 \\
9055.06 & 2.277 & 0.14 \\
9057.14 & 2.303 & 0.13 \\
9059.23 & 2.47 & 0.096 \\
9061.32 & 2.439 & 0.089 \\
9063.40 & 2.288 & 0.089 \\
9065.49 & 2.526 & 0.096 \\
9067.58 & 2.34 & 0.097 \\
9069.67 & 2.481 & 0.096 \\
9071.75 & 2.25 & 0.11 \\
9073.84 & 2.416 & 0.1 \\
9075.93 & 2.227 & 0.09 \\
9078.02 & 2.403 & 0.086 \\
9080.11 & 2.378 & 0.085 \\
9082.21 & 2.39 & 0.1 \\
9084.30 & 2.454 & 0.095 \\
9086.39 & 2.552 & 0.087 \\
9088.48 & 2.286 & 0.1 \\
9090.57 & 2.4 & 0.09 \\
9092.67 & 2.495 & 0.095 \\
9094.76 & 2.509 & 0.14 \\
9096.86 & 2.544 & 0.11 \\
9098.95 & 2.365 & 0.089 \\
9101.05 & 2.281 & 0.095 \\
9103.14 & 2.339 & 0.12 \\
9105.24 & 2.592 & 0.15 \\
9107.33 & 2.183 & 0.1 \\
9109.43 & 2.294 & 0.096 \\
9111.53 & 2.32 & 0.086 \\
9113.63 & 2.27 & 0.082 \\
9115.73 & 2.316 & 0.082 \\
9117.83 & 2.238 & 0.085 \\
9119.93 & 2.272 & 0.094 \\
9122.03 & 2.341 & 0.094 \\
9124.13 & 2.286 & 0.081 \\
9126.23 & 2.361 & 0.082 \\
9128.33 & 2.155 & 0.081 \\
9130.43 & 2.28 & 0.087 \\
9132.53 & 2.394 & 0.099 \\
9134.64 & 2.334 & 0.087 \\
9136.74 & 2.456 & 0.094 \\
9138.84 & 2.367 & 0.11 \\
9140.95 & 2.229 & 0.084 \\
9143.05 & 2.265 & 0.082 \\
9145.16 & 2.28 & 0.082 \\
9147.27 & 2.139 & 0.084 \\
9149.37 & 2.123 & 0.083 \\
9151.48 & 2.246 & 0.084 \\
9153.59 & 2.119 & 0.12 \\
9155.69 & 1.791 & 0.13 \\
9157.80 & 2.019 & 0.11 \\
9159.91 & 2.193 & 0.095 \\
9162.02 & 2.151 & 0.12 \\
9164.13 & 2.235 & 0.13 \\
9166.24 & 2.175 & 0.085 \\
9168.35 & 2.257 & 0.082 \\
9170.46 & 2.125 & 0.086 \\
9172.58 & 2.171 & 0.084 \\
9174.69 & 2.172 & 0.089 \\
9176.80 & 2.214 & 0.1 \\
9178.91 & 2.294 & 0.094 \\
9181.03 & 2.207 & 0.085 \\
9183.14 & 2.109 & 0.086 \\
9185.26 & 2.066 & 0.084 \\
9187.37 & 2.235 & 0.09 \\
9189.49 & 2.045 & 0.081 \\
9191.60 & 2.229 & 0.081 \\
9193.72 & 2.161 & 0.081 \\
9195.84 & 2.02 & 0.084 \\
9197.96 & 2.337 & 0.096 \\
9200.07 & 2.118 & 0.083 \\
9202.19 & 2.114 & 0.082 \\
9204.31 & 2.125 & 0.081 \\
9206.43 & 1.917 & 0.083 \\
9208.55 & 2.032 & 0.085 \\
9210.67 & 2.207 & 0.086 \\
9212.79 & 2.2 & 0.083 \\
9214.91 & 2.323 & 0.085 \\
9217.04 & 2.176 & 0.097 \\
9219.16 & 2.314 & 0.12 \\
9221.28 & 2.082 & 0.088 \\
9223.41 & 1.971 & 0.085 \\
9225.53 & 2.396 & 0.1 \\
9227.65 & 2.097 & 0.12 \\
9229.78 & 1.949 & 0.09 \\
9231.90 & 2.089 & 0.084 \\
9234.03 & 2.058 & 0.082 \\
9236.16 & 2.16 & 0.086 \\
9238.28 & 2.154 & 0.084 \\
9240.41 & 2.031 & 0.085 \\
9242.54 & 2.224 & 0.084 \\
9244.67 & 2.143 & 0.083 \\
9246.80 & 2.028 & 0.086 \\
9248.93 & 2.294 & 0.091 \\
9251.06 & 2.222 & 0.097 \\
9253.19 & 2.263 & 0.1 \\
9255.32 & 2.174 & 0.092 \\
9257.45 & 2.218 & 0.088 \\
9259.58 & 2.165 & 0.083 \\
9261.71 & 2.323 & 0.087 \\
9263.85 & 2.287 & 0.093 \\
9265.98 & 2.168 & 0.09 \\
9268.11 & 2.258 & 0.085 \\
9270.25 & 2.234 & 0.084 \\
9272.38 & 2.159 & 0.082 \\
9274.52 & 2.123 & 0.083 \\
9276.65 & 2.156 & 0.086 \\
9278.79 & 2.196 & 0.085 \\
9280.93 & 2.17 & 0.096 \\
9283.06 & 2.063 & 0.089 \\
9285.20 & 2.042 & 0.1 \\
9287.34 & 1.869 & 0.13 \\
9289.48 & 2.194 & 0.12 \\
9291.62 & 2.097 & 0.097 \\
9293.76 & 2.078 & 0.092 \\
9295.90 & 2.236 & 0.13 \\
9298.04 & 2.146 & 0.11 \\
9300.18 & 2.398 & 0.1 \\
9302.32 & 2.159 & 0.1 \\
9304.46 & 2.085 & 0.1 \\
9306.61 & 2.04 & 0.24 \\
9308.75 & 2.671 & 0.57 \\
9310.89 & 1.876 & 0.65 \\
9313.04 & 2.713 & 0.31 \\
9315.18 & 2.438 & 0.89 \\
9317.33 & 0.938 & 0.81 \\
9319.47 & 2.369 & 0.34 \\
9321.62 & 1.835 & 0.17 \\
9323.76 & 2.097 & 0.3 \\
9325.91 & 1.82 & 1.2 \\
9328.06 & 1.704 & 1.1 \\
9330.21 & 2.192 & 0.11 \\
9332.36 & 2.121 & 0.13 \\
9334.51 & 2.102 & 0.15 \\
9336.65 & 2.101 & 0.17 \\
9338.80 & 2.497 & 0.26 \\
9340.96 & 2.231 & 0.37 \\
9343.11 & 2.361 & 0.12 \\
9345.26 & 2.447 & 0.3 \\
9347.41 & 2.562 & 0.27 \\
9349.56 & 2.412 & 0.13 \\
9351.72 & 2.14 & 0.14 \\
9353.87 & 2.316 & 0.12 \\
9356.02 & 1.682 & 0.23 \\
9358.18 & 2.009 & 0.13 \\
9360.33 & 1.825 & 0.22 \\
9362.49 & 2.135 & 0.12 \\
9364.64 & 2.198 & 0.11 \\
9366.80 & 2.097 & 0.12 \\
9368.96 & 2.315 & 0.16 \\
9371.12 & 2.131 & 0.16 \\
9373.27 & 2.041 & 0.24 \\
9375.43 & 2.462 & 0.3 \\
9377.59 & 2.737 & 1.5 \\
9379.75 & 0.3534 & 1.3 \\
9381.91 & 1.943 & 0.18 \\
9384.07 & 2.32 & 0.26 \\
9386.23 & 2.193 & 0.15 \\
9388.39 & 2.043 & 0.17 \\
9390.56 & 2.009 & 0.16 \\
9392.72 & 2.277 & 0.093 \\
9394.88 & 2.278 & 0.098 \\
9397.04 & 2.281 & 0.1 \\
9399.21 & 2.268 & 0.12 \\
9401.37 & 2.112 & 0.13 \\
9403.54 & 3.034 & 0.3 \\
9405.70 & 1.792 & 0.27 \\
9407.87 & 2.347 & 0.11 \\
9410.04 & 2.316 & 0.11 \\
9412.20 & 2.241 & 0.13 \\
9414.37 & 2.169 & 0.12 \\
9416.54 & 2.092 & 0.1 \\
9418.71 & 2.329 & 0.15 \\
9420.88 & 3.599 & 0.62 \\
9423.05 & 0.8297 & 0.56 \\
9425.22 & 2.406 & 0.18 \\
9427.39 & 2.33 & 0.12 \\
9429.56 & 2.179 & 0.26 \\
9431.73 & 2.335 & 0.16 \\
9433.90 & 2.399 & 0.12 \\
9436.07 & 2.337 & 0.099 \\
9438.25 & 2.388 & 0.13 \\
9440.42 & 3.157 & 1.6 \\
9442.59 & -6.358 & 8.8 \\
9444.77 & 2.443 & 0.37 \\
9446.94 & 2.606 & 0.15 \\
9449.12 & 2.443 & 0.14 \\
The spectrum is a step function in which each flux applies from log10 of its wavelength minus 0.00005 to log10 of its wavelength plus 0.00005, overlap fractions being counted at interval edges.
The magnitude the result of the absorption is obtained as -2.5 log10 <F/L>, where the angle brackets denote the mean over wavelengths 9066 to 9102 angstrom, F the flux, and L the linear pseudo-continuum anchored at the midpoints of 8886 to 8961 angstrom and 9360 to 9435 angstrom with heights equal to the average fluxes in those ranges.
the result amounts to -0.05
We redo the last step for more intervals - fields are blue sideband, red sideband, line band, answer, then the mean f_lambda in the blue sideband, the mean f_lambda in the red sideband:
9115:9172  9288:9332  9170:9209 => 0.02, 2.23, 2.1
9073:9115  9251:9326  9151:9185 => 0.07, 2.38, 2.15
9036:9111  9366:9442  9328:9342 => 0.02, 2.35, 2.18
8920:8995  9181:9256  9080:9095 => -0.09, 2.35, 2.15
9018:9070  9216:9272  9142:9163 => 0.05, 2.32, 2.17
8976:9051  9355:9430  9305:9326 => 0.05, 2.35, 2.15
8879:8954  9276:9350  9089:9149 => -0.04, 2.32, 2.15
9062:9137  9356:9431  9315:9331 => 0.17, 2.36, 2.16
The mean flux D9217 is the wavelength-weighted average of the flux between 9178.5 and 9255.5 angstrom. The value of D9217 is 2.15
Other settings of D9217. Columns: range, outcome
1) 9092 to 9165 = 2.28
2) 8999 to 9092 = 2.34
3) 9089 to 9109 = 2.41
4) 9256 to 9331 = 2.13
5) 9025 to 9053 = 2.28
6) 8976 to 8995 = 2.42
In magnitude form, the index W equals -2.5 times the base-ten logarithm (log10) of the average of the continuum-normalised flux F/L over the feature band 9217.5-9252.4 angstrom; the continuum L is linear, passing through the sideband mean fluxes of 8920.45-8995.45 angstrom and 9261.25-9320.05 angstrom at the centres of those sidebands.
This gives 0.02 mag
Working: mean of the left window 2.35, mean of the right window 2.16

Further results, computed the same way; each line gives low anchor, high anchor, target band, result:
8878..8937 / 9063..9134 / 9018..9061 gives 0.019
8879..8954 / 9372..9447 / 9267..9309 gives -0.041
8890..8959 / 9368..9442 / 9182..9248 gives 0.050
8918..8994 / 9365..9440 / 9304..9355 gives 0.032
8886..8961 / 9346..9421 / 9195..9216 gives 0.052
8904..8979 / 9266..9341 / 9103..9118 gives -0.046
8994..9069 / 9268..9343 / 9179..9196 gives 0.032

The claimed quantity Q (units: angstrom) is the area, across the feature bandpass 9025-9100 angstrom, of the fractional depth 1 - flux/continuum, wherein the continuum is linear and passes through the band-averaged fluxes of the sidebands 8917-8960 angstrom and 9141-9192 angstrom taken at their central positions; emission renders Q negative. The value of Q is -3.3 angstrom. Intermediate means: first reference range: 2.35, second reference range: 2.16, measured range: 2.35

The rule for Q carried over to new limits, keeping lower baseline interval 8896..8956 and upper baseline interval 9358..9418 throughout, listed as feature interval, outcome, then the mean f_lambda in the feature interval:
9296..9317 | -0.5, 2.23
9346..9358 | -0.3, 2.21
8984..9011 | -1.1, 2.38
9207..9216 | 0.2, 2.17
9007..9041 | -1.0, 2.35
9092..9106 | -1.2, 2.44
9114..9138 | -0.7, 2.31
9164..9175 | 0.2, 2.19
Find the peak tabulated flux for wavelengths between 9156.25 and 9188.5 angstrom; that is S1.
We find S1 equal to 2.294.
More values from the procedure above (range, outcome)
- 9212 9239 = 2.396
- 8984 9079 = 2.719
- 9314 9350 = 2.562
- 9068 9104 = 2.552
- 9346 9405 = 3.034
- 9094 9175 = 2.592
